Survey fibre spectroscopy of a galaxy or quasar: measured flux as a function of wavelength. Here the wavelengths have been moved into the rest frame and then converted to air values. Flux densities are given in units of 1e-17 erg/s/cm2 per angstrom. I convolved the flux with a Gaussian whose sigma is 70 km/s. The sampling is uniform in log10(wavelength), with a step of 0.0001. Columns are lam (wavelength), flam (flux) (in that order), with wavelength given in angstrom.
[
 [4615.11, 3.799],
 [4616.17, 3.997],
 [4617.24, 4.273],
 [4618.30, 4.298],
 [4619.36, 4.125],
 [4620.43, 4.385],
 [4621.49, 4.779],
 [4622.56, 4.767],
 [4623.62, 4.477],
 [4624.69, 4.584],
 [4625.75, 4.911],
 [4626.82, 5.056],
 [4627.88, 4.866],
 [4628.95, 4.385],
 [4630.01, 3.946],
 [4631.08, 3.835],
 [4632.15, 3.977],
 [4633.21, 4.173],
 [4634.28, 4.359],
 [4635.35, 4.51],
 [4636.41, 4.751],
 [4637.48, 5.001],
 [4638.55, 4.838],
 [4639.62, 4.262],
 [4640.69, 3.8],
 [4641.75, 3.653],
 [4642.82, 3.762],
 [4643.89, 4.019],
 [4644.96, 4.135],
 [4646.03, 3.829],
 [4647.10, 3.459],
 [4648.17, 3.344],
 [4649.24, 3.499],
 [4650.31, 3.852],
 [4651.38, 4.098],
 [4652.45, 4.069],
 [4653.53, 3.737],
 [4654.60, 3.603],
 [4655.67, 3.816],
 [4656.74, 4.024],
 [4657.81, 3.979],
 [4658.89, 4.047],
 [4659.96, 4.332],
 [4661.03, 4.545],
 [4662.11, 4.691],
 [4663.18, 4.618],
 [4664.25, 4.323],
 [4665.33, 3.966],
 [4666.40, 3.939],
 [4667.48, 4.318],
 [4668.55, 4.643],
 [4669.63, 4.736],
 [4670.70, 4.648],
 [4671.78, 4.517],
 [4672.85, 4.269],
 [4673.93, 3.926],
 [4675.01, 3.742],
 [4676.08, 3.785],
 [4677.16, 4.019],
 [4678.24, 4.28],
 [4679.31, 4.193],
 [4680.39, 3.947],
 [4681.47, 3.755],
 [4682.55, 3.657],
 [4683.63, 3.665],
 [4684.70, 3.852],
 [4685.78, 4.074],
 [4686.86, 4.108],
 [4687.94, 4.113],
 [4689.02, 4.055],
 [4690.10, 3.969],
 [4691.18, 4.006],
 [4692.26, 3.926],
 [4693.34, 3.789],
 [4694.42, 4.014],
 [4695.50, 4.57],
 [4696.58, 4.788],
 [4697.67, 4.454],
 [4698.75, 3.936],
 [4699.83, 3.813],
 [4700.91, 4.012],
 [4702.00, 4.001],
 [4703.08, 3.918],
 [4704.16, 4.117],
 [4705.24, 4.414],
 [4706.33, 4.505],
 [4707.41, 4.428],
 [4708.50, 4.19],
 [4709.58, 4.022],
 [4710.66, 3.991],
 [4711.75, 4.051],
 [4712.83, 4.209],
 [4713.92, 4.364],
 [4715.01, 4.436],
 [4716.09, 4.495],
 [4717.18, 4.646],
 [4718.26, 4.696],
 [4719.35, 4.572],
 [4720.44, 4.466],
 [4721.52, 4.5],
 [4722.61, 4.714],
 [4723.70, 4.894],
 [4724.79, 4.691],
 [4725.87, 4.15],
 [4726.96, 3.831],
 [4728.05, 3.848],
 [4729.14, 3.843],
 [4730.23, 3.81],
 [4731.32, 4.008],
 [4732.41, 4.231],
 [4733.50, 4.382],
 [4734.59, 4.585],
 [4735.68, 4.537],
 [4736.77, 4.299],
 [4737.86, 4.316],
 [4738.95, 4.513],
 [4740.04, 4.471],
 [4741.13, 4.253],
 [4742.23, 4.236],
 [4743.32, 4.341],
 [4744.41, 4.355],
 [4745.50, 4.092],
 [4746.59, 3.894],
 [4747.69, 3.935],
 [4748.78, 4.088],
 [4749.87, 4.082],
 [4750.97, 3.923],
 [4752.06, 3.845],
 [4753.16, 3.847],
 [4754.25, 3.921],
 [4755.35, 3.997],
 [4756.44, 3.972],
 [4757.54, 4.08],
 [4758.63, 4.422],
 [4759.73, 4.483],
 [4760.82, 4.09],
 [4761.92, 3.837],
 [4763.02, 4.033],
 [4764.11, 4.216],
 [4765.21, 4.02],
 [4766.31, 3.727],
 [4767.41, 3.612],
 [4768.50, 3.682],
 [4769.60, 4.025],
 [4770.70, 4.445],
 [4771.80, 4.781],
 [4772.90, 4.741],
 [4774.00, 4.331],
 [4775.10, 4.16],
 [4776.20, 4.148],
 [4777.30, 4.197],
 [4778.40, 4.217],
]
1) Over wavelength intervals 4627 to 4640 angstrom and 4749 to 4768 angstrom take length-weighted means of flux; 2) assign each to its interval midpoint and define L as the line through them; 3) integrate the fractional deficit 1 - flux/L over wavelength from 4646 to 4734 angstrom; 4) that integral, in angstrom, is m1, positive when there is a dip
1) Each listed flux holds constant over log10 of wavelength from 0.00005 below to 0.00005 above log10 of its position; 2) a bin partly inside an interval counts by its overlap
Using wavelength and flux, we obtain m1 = 1.8 angstrom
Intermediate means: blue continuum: 4.43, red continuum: 4.01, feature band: 4.15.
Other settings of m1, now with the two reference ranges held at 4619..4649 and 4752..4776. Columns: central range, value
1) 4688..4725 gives -0.85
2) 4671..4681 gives 0.32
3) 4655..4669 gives 0.00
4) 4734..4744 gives -0.61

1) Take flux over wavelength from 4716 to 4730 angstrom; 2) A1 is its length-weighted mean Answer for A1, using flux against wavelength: 4.39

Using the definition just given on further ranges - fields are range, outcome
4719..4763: 4.2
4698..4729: 4.28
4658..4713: 4.15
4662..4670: 4.38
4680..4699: 4.04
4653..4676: 4.2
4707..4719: 4.32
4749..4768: 4.01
